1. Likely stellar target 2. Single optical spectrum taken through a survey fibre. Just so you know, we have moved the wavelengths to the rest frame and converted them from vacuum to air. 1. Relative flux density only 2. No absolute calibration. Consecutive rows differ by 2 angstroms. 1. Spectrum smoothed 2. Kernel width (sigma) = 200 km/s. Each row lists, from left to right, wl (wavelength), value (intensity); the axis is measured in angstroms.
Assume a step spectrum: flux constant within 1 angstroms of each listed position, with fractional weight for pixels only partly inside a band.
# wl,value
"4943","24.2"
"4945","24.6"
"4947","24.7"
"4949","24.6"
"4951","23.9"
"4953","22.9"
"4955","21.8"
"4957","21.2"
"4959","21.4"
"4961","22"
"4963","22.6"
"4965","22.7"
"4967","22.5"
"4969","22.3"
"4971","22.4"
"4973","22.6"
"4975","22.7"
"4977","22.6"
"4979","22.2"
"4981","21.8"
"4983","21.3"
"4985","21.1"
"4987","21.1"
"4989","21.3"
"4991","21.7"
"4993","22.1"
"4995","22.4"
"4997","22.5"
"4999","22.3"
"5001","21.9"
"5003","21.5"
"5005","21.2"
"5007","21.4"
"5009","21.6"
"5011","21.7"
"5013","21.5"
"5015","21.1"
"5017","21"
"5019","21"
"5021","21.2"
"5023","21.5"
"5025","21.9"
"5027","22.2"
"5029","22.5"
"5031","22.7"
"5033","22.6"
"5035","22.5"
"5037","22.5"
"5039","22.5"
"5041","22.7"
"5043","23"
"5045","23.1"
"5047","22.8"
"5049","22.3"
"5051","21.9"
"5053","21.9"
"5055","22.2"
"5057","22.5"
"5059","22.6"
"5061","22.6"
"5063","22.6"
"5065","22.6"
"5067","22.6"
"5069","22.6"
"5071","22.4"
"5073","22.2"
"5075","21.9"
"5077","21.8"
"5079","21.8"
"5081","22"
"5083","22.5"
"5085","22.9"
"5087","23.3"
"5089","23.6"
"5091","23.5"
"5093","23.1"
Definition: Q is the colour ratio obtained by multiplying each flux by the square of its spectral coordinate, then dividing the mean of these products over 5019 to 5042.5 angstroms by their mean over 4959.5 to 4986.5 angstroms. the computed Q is 1.03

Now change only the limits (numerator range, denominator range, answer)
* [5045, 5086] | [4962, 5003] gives 1.05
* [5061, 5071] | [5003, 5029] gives 1.07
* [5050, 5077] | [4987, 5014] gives 1.05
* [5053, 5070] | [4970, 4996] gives 1.06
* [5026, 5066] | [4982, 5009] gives 1.06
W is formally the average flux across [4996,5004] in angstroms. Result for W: 22.1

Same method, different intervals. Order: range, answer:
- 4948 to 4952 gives 24.2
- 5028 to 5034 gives 22.6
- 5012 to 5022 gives 21.2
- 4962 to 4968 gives 22.6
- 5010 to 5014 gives 21.6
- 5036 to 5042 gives 22.6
